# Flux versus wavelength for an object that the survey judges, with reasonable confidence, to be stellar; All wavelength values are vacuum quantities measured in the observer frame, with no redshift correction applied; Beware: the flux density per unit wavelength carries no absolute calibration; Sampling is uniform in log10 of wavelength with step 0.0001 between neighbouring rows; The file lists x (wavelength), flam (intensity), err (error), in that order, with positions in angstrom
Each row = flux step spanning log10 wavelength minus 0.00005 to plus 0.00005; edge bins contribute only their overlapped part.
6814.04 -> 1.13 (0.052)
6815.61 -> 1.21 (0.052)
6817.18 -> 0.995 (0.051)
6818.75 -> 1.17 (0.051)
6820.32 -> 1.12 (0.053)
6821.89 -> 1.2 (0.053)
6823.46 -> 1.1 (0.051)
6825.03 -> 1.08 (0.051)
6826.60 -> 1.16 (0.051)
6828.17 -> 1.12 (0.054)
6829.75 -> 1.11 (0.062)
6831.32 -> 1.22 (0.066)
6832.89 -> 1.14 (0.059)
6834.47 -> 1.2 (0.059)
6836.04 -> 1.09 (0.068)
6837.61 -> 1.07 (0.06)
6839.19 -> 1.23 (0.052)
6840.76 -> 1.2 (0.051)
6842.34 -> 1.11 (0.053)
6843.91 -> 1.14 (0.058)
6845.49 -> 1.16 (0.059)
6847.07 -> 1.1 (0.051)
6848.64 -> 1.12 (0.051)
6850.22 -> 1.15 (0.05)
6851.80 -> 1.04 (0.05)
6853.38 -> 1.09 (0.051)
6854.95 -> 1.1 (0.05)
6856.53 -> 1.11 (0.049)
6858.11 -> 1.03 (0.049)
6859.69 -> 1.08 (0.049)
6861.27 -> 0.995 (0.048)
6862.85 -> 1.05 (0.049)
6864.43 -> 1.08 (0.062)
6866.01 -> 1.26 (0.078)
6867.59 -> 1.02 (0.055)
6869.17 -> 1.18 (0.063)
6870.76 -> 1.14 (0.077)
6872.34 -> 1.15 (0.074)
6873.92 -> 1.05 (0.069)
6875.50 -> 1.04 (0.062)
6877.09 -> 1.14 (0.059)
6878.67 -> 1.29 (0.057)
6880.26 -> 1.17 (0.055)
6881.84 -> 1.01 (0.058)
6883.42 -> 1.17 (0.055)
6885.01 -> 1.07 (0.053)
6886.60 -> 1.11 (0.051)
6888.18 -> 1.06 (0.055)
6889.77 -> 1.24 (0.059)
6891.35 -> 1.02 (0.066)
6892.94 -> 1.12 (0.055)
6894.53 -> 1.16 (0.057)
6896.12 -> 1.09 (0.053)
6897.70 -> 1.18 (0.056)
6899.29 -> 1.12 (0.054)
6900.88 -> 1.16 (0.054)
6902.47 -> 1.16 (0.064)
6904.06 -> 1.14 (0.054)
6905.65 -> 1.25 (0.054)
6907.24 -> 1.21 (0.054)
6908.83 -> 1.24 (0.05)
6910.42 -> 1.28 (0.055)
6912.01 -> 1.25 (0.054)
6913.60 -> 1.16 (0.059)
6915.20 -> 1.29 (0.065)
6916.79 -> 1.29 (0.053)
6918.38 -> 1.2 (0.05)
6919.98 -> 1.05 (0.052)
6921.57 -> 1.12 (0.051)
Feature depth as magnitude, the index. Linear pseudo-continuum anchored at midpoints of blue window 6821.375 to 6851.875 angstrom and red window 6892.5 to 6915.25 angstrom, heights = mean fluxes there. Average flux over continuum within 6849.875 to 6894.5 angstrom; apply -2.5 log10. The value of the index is 0.05 mag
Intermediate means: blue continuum 1.14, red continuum 1.18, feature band 1.11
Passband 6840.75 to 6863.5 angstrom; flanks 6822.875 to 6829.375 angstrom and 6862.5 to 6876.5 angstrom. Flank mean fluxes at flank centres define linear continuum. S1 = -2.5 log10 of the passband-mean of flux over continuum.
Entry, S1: 0.02 mag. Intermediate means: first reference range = 1.11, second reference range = 1.11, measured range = 1.09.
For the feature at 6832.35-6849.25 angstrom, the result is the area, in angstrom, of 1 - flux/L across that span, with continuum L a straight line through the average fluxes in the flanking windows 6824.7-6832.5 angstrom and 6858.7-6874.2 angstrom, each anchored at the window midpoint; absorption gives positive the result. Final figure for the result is -0.2 angstrom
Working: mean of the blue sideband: 1.14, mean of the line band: 1.14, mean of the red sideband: 1.1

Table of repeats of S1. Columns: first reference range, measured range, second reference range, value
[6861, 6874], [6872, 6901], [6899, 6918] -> 0.03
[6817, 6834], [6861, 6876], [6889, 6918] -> 0.06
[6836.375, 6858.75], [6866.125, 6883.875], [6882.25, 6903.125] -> -0.01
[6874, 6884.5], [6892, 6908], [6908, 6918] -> 0.04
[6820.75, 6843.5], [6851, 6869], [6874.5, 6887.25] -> 0.05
